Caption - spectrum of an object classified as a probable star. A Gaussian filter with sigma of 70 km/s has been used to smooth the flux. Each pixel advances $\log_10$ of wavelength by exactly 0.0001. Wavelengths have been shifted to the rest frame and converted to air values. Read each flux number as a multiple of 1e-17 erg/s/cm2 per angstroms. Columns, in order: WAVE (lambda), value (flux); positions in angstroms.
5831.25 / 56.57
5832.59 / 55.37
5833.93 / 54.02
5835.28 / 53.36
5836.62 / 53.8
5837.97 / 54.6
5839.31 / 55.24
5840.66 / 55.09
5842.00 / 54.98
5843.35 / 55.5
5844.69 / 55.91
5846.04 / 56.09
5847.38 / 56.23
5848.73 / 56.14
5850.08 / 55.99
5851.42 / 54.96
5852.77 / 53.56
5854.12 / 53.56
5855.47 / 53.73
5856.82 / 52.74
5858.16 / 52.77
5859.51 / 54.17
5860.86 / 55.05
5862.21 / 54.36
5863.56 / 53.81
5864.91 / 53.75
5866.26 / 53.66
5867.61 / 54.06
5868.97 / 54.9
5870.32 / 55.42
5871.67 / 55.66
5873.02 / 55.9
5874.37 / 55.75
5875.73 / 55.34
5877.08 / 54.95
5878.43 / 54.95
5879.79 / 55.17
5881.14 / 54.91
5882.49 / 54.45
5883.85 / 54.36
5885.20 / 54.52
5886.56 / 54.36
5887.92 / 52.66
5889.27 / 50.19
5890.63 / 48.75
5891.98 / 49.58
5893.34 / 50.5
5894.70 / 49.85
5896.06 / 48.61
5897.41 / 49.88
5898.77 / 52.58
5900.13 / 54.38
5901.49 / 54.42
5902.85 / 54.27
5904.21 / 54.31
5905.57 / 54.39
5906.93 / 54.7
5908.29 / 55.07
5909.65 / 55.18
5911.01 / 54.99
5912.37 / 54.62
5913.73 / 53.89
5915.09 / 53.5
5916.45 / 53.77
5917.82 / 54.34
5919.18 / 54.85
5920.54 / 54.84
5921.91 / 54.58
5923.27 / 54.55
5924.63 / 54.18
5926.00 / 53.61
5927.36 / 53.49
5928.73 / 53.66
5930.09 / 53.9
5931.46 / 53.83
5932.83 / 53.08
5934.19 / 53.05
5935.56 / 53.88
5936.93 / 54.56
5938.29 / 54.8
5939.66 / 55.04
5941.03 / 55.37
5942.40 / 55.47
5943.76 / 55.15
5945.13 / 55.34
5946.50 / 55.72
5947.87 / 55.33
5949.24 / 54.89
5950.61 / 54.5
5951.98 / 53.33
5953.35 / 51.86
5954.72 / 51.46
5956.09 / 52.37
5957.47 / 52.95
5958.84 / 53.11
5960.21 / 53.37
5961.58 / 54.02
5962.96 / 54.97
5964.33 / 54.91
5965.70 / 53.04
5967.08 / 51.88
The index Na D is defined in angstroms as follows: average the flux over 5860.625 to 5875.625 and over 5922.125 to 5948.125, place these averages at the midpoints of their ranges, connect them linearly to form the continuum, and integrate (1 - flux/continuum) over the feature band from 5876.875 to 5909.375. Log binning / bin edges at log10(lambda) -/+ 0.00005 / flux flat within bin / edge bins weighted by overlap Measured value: 1.0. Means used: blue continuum 54.7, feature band 53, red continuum 54.4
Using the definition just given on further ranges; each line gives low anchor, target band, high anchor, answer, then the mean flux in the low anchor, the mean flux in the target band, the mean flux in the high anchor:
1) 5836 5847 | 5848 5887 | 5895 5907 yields -0.3 angstroms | 55.2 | 54.6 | 52.9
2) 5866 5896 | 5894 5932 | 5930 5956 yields 0.1 angstroms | 53.5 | 53.7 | 54.2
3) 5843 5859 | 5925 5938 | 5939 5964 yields 0.1 angstroms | 54.8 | 53.7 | 54.1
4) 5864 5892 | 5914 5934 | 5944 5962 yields 0.0 angstroms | 54.1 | 54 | 53.7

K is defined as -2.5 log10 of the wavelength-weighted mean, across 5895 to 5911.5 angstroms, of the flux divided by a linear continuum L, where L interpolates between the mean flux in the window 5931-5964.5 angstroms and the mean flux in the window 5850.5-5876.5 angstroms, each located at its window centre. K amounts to 0.02 mag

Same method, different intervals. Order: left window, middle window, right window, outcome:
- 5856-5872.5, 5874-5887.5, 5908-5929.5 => -0.011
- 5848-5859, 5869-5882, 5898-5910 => -0.022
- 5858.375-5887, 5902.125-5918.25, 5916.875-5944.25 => 0.000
